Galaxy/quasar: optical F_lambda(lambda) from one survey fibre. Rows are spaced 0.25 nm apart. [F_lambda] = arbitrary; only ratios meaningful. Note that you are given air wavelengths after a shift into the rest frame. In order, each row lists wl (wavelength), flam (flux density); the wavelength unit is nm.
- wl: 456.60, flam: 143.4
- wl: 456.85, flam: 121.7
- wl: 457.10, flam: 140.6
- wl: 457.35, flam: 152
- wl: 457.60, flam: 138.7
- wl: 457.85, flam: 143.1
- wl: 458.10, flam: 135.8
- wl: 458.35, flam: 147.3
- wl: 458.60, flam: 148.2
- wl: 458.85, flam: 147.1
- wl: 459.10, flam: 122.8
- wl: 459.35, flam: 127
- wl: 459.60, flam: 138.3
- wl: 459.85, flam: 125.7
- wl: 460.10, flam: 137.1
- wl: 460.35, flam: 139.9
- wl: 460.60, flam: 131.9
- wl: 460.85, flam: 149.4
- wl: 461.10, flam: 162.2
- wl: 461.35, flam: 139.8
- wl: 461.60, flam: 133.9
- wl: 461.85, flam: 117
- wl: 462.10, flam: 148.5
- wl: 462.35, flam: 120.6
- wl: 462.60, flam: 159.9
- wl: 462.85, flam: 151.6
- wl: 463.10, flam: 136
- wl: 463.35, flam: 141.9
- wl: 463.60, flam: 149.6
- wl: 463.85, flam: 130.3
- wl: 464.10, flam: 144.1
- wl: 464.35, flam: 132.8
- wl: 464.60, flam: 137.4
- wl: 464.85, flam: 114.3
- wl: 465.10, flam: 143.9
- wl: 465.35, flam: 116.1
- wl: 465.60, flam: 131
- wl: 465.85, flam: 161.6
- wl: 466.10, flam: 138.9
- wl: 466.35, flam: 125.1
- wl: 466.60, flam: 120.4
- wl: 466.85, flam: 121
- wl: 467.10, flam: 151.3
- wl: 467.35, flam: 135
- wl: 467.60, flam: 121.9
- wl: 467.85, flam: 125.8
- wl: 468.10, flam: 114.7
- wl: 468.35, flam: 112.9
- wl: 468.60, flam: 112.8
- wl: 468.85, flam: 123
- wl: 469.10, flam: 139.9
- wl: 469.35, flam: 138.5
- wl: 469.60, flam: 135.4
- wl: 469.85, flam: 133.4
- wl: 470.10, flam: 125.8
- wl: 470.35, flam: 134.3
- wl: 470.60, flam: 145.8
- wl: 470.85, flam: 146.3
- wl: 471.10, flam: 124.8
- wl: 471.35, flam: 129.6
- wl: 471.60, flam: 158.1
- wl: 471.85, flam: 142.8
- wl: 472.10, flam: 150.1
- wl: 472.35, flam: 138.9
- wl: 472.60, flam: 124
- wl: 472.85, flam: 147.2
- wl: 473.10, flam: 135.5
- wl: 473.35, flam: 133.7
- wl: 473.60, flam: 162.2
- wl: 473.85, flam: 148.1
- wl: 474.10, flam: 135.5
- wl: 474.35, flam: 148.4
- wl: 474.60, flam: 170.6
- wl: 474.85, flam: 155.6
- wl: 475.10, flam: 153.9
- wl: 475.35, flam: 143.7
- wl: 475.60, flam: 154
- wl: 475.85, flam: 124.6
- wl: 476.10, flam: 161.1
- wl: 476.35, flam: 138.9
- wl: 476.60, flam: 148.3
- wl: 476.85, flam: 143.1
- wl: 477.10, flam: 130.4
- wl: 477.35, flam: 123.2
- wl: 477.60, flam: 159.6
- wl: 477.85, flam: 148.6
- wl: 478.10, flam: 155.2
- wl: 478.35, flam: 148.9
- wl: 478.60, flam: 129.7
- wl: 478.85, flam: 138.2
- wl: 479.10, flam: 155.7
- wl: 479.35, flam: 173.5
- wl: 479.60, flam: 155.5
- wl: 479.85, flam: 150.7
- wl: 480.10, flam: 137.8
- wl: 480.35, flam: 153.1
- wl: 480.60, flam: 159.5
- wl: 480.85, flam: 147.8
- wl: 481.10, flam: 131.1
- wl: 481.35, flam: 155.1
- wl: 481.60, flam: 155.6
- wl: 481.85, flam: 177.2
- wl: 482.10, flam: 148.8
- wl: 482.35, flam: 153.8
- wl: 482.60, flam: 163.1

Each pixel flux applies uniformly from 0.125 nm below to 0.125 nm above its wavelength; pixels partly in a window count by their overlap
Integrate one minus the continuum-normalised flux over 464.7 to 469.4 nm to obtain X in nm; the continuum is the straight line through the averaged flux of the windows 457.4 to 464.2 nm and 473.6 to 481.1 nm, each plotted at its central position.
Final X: 0.46 nm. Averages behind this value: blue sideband 140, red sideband 148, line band 129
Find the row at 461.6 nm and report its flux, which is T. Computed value 133.9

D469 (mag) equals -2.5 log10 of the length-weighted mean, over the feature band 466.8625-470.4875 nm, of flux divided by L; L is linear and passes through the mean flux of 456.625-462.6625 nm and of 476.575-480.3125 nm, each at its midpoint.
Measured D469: 0.11 mag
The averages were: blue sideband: 139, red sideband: 147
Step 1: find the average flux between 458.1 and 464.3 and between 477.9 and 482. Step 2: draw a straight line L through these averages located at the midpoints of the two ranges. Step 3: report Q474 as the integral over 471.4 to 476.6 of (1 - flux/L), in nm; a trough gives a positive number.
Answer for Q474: 0.05 nm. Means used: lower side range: 139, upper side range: 151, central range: 146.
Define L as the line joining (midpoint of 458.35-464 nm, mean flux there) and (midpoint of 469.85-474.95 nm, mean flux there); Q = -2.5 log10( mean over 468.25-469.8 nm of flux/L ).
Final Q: 0.11 mag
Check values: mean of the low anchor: 139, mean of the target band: 128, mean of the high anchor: 143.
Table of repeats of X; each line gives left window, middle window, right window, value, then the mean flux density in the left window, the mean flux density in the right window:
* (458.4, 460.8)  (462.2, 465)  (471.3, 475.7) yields 0.018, 136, 146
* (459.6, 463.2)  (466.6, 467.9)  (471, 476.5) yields 0.107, 140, 145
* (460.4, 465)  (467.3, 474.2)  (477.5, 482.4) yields 0.482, 139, 152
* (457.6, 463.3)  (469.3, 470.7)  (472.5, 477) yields 0.084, 139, 146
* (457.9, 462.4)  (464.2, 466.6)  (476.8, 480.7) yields 0.131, 138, 148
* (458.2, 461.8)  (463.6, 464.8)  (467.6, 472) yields -0.003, 139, 132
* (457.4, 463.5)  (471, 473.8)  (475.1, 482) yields 0.083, 140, 148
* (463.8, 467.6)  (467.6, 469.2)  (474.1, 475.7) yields 0.204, 133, 153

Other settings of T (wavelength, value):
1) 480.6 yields 159.5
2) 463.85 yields 130.3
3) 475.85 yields 124.6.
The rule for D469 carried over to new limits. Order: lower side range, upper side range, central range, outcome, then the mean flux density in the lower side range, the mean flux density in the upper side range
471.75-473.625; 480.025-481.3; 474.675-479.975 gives -0.02 mag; 141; 147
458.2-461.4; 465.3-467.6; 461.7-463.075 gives -0.02 mag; 140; 133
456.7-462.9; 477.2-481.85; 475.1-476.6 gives 0.01 mag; 139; 149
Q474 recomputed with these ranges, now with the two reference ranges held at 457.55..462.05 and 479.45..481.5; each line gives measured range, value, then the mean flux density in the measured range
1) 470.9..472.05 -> 0.03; 140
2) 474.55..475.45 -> -0.05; 155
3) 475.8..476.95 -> 0.02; 144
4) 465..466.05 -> 0.02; 138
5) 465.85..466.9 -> 0.08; 131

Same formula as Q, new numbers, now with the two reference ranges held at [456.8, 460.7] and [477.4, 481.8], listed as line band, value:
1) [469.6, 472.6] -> 0.05 mag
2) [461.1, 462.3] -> 0.02 mag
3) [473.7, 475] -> -0.03 mag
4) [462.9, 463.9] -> 0.00 mag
